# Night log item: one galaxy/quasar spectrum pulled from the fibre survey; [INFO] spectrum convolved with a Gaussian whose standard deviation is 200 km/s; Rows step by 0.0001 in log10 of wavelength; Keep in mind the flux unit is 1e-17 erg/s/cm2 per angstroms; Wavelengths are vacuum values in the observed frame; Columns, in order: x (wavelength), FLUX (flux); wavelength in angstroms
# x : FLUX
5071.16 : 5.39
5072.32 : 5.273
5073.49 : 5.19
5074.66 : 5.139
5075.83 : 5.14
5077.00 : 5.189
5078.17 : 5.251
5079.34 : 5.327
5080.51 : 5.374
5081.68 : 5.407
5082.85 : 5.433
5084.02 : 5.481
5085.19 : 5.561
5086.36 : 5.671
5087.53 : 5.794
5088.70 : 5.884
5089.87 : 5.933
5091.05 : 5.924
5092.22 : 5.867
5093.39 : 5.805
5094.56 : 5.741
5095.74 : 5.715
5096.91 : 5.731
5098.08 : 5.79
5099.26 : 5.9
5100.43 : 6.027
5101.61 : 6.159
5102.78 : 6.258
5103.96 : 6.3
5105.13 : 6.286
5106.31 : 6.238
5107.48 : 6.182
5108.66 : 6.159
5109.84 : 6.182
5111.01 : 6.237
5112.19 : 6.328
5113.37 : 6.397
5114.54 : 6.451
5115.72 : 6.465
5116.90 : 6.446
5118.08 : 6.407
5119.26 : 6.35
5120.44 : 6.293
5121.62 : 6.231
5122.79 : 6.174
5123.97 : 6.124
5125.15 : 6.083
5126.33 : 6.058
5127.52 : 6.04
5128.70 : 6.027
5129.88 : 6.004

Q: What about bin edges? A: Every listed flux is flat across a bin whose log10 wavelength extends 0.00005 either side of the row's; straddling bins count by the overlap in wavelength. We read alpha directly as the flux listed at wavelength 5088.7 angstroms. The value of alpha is 5.884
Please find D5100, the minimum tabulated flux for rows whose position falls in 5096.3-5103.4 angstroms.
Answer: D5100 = 5.731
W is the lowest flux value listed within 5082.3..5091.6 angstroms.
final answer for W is 5.433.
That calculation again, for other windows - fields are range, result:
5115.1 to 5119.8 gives 6.35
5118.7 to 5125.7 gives 6.083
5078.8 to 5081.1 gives 5.327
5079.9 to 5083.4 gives 5.374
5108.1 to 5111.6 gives 6.159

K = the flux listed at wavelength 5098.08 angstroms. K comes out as 5.79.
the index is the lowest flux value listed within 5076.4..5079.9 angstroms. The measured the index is 5.189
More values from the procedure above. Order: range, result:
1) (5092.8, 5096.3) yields 5.715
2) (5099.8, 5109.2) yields 6.027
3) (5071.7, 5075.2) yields 5.139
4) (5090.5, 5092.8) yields 5.867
